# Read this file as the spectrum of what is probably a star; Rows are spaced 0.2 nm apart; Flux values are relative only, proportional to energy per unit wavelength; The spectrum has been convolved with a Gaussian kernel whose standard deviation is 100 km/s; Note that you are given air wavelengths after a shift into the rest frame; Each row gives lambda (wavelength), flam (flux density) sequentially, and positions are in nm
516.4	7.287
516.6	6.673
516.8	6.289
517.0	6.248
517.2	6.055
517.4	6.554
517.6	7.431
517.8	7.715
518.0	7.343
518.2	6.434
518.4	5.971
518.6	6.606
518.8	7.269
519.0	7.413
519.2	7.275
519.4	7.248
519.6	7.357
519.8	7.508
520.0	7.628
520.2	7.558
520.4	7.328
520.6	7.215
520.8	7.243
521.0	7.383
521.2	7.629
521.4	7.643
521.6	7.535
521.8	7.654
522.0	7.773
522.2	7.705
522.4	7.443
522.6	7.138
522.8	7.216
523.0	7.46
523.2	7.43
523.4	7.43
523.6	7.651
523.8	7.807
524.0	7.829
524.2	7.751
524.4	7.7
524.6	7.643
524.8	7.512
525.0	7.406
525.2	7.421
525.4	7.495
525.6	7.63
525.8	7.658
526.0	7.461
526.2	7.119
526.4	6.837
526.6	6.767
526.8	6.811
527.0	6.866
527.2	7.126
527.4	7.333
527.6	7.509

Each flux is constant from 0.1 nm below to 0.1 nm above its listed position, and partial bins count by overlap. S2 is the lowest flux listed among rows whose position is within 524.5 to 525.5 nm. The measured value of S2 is 7.406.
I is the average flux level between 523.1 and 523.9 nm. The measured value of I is 7.58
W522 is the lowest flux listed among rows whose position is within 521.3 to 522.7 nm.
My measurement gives 7.138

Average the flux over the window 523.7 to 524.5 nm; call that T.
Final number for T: 7.77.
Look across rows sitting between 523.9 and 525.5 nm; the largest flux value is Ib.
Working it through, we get 7.829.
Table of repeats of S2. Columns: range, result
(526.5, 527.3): 6.767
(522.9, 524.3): 7.43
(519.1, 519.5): 7.248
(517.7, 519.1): 5.971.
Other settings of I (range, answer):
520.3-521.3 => 7.36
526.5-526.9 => 6.79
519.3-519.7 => 7.3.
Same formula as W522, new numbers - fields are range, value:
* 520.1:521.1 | 7.215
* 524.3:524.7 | 7.643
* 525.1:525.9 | 7.421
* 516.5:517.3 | 6.055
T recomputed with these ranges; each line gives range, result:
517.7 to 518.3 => 7.16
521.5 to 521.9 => 7.59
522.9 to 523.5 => 7.44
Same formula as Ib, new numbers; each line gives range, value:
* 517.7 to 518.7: 7.715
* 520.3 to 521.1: 7.383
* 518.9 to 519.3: 7.413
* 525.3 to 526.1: 7.658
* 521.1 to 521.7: 7.643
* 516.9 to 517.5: 6.554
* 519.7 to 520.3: 7.628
